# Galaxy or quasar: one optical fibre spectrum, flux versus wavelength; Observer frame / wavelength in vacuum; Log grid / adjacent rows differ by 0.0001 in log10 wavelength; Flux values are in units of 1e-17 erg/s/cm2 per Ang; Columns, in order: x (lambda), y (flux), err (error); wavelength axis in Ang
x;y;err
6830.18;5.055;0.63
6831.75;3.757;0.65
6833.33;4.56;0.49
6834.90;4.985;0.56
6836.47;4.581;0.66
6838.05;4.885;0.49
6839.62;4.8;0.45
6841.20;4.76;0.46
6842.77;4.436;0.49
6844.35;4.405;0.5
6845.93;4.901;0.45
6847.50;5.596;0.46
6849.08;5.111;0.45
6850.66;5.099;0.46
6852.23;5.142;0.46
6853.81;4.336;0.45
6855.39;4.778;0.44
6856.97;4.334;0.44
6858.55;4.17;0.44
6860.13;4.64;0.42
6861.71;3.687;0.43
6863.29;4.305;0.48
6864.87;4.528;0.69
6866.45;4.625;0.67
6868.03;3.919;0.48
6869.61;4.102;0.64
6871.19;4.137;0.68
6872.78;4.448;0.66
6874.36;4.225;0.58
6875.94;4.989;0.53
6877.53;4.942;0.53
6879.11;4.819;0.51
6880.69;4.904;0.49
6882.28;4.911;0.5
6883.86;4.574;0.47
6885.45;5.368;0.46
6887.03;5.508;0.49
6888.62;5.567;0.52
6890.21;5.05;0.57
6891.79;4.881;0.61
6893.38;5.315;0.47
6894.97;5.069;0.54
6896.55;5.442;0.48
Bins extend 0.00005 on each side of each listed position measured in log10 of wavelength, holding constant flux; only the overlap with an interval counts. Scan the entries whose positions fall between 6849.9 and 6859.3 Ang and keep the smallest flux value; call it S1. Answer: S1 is 4.17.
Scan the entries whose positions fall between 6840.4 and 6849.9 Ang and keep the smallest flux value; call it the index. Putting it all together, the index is 4.405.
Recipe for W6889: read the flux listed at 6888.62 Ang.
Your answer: 5.567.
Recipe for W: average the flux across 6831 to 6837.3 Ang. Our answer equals 4.47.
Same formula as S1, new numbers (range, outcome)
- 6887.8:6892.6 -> 4.881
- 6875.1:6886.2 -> 4.574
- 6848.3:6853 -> 5.099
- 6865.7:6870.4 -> 3.919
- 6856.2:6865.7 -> 3.687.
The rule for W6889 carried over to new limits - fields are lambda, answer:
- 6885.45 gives 5.368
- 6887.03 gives 5.508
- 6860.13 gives 4.64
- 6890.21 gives 5.05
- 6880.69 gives 4.904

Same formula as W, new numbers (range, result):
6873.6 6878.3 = 4.72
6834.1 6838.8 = 4.82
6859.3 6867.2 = 4.36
